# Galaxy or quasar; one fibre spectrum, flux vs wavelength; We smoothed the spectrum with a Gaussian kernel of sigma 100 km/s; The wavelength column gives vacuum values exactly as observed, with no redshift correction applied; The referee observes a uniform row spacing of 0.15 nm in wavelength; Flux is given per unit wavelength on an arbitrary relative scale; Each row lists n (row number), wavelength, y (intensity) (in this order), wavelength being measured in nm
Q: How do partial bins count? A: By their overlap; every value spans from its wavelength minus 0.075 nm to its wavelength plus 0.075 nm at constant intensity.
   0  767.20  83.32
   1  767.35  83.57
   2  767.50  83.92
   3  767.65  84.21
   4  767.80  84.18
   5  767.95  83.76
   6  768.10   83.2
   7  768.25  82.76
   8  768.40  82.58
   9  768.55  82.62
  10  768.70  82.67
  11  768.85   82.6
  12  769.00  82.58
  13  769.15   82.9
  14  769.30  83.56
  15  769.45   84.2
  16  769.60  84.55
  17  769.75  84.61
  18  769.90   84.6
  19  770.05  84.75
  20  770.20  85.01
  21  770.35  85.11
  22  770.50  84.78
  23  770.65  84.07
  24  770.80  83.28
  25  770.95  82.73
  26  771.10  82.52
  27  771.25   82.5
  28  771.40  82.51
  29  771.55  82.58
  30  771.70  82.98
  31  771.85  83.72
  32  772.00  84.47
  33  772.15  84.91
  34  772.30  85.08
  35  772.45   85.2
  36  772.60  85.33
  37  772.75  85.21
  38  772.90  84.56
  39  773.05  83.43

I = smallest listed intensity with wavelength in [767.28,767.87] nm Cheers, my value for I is 83.57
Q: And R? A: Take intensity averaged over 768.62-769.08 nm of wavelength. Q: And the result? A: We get 82.6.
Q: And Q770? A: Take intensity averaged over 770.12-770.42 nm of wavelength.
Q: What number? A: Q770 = 85.1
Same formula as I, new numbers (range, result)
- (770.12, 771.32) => 82.5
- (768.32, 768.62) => 82.58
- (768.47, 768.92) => 82.6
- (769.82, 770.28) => 84.6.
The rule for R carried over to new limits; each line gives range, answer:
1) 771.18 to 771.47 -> 82.5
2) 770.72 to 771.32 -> 82.8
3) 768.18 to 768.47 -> 82.7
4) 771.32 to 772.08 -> 83.3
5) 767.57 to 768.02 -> 84.1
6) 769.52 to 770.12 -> 84.6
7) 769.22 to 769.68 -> 84.1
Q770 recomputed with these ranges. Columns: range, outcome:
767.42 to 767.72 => 84.1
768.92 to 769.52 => 83.3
